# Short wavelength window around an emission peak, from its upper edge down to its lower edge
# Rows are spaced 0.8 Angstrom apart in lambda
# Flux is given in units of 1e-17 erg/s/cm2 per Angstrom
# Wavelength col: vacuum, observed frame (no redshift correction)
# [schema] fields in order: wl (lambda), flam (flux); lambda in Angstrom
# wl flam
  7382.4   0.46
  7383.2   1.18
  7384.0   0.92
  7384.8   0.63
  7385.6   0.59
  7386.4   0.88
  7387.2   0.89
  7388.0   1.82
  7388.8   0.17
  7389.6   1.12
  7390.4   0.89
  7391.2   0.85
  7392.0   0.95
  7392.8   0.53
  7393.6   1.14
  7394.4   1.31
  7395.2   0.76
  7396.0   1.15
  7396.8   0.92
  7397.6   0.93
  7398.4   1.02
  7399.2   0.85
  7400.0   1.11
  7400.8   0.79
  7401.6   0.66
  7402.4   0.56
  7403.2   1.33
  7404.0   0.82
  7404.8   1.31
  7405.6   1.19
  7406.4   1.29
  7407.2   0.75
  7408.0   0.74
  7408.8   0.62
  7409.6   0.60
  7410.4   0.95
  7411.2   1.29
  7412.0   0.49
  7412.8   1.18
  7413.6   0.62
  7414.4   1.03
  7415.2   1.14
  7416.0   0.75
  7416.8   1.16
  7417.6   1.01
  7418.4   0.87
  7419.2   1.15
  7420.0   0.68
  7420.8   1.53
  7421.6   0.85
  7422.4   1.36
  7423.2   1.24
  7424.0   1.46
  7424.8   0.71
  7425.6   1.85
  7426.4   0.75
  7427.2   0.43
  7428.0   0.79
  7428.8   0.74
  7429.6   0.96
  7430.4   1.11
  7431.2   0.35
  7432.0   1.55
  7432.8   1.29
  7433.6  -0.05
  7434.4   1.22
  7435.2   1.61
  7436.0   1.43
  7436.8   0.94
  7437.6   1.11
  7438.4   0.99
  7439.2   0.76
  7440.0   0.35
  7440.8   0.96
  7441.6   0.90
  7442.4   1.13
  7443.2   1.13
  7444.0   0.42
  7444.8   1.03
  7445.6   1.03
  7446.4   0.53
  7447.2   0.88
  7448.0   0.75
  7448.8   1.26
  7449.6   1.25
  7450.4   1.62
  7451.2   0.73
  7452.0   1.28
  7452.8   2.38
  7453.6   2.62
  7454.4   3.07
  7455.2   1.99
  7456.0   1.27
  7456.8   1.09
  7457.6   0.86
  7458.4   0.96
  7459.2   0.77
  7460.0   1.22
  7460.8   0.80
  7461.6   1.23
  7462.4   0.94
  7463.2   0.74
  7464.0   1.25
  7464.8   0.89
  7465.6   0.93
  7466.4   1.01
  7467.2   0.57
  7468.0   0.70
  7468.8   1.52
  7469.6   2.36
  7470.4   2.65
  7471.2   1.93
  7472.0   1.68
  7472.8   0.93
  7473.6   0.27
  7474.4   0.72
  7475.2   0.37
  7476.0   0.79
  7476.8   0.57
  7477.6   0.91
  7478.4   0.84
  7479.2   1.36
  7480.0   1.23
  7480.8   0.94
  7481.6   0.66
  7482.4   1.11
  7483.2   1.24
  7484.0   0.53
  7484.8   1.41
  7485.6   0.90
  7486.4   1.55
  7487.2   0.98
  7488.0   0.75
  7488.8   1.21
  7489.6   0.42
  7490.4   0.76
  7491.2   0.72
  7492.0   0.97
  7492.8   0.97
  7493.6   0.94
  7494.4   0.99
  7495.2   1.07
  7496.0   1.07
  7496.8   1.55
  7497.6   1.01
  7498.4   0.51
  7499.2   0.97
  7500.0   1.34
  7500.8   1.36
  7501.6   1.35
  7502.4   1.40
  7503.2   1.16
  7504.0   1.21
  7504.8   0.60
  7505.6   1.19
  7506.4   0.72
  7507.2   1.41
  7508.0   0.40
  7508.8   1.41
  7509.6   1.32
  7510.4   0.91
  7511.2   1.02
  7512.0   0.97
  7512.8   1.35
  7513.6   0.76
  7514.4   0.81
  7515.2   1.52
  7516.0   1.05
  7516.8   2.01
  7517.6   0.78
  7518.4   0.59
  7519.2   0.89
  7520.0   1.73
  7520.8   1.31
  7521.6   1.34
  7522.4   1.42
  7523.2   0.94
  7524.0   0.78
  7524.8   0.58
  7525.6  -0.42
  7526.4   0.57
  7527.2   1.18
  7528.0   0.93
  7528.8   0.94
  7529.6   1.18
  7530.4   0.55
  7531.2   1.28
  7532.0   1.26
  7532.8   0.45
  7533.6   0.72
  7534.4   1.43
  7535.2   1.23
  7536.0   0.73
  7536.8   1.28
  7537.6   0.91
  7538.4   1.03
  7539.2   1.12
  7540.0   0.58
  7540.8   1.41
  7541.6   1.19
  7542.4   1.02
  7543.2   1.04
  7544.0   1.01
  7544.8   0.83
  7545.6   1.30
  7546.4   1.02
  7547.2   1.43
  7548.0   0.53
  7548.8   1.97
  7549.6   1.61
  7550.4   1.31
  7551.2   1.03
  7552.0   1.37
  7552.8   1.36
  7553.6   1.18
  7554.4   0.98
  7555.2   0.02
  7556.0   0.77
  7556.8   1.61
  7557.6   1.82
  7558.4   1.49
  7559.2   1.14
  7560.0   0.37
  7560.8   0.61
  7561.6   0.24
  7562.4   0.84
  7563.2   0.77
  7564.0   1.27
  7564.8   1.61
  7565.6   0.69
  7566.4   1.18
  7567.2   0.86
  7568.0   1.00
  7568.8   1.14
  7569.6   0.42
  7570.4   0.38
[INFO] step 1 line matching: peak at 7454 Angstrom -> [S II] 6716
